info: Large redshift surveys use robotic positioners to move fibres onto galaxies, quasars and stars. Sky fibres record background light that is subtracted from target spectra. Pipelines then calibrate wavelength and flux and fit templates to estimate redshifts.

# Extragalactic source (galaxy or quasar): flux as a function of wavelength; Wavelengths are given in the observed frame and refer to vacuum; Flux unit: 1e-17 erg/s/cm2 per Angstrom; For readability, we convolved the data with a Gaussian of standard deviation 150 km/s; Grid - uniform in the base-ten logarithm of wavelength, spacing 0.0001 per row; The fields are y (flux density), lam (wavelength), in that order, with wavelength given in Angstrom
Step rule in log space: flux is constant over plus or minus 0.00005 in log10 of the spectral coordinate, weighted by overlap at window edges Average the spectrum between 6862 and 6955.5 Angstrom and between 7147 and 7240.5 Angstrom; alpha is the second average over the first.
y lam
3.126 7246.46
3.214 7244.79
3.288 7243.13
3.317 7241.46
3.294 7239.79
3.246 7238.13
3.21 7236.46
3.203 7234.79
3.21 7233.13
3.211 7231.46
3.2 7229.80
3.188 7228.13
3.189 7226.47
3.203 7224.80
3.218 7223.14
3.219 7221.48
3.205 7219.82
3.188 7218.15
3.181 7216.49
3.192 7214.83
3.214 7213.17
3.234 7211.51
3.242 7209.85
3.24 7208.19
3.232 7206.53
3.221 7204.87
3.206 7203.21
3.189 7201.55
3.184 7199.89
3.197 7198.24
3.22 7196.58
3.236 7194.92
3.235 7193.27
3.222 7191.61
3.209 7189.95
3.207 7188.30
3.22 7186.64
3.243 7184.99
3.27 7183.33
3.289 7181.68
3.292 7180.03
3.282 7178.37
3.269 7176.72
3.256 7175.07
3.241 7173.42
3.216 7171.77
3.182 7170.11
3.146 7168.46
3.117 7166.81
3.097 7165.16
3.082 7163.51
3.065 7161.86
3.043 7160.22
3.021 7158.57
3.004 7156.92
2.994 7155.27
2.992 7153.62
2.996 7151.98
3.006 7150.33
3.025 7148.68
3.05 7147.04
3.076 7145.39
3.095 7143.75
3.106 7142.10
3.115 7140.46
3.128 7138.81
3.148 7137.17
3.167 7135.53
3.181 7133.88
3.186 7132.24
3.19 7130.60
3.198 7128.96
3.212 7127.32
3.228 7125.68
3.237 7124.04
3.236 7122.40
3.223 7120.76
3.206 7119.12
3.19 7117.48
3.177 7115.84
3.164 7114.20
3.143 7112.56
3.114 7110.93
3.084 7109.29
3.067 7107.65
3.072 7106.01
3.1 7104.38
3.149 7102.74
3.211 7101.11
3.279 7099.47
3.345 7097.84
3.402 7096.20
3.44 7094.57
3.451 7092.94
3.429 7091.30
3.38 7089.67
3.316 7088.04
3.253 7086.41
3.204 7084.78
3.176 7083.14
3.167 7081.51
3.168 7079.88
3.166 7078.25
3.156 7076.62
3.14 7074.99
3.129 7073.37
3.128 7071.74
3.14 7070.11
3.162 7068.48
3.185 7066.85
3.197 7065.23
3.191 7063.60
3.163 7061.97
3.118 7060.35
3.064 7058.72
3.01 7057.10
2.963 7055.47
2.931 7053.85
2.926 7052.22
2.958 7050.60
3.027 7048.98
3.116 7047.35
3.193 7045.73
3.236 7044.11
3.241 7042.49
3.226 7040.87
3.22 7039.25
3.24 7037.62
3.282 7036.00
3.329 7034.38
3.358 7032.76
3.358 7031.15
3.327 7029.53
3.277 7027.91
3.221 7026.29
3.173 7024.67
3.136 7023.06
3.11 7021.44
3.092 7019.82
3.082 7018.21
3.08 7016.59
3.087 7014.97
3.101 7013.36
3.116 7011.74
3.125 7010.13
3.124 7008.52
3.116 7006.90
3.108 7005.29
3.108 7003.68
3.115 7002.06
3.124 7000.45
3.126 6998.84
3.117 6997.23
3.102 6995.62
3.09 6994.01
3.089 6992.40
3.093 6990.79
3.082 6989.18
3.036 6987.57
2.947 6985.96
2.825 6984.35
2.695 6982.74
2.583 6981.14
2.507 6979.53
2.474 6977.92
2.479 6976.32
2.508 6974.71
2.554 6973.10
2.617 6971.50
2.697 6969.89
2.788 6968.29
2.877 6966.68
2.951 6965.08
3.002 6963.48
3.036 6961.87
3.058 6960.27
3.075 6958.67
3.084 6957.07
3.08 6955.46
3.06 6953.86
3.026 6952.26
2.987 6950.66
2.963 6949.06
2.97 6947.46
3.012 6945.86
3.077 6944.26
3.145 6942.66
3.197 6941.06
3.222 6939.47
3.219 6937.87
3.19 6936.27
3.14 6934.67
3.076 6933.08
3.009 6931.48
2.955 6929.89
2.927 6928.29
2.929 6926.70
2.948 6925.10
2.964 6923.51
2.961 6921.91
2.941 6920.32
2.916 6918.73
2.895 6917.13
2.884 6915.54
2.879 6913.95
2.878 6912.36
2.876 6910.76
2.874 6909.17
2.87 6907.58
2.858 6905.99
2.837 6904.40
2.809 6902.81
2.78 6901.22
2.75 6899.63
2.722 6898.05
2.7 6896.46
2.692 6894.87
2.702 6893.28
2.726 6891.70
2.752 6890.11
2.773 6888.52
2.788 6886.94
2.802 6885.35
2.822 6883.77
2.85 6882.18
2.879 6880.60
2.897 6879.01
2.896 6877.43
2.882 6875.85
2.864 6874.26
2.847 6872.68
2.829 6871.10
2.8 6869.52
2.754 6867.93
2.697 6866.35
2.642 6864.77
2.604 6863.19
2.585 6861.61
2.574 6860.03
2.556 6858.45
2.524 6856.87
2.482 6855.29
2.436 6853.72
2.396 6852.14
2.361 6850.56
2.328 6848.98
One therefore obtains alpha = 1.10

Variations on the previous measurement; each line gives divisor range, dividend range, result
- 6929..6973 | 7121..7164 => 1.03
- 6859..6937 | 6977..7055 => 1.09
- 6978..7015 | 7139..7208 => 1.05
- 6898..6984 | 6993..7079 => 1.08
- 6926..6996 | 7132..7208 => 1.07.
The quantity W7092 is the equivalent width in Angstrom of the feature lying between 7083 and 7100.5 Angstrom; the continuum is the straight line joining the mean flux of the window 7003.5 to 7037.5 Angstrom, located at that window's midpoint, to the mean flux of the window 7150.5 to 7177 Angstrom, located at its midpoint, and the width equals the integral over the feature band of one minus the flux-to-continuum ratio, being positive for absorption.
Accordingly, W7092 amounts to -1.10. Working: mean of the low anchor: 3.18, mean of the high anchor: 3.1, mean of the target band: 3.34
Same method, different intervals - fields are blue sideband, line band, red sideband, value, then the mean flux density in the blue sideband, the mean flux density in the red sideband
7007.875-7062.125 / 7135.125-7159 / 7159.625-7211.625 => 1.0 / 3.15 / 3.21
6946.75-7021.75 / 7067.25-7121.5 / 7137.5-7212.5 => -2.4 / 2.96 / 3.16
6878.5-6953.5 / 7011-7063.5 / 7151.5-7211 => -2.0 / 2.92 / 3.18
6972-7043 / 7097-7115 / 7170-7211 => -0.1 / 3.05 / 3.23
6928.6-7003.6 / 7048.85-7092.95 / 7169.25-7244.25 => -1.1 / 2.96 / 3.23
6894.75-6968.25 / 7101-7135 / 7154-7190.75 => -0.5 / 2.96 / 3.17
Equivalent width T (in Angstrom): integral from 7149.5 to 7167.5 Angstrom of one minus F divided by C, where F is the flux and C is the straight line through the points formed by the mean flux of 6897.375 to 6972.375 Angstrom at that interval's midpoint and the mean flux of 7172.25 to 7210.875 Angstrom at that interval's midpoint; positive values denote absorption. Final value 0.9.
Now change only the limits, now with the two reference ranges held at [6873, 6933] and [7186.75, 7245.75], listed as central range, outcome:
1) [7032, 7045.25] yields -1.11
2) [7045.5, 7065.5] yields -0.18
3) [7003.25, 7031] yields -1.48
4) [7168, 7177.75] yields -0.17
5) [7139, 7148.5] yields 0.14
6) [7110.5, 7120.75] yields -0.23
